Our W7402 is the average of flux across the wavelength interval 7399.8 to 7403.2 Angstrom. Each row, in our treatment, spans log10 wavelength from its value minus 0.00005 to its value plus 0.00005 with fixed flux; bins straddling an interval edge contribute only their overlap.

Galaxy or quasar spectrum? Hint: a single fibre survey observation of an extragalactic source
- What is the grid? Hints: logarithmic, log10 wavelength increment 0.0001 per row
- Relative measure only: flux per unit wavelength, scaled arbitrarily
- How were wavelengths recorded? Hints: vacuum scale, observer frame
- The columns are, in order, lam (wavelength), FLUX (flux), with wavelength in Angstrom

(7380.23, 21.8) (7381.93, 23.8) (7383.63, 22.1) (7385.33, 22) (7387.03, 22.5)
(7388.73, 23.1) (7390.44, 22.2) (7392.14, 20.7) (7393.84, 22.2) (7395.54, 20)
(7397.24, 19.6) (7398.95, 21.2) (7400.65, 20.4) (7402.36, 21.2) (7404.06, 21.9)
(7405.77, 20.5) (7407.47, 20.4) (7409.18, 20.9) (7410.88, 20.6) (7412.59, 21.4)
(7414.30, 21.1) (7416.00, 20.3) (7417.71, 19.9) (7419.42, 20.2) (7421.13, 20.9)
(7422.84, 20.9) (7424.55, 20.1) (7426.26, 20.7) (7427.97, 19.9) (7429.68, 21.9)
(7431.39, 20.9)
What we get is 20.8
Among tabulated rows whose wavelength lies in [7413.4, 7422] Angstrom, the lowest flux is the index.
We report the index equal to 19.9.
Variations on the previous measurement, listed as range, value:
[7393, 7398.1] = 19.6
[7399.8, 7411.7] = 20.4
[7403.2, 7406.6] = 20.5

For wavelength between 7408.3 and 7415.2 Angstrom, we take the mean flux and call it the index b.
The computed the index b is 21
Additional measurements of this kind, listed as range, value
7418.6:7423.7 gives 20.7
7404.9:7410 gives 20.6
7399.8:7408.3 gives 20.9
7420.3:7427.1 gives 20.6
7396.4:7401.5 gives 20.4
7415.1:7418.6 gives 20.1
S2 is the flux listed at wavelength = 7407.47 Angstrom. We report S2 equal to 20.4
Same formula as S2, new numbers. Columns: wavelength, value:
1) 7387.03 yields 22.5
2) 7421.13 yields 20.9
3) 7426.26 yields 20.7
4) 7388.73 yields 23.1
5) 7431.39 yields 20.9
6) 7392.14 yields 20.7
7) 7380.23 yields 21.8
